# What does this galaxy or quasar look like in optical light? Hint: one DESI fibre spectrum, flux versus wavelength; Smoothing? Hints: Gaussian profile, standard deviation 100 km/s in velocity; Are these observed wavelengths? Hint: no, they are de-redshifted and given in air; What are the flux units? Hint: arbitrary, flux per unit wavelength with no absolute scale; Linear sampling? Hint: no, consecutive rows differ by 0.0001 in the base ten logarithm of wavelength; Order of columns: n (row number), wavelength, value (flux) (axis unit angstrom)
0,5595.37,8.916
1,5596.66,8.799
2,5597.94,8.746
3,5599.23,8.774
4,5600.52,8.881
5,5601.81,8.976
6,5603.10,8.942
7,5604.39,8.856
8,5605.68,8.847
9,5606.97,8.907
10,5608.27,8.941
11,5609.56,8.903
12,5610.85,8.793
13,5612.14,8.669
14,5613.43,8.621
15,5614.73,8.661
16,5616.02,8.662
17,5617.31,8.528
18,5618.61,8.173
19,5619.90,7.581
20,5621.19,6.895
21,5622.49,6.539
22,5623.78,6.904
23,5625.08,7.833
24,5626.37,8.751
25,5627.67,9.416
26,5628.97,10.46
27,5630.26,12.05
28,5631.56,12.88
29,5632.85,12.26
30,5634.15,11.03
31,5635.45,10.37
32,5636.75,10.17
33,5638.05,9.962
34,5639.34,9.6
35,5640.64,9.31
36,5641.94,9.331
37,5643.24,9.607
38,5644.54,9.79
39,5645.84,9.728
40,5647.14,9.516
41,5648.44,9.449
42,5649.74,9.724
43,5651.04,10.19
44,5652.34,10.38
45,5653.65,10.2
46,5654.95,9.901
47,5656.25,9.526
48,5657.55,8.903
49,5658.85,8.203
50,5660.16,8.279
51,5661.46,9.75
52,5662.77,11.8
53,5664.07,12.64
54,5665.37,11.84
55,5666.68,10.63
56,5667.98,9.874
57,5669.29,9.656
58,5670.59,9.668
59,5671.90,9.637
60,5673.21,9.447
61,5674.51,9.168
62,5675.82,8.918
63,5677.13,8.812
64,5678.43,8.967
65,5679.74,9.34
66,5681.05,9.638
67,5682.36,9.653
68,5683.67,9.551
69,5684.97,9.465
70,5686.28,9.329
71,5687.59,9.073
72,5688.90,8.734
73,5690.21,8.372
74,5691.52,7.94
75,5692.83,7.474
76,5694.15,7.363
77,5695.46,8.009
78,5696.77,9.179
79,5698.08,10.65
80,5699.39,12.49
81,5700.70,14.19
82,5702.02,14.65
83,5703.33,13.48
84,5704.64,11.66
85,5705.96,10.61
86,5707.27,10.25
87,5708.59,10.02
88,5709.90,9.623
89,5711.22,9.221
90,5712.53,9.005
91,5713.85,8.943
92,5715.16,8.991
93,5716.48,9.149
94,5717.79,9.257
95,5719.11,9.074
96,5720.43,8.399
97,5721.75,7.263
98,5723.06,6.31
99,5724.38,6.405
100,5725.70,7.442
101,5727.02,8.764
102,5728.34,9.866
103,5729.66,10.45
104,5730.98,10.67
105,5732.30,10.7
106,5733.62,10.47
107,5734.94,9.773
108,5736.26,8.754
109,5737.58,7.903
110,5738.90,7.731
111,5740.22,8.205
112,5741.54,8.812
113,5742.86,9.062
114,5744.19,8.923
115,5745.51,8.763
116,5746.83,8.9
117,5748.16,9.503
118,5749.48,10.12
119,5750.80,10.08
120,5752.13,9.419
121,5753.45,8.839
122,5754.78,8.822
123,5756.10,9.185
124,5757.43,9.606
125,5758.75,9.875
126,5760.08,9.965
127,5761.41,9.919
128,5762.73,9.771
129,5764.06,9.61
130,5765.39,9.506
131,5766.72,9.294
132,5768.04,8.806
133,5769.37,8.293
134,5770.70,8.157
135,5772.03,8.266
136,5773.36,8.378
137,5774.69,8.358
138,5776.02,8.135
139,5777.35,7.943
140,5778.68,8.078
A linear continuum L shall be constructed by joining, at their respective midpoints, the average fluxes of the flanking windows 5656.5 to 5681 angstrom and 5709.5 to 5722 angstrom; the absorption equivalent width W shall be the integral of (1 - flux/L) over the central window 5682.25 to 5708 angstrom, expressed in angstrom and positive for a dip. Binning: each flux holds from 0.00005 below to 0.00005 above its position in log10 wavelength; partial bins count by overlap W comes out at -2.4 angstrom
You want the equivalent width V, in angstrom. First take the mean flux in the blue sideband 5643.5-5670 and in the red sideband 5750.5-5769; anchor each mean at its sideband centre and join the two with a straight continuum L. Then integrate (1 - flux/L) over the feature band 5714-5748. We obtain 2.8 angstrom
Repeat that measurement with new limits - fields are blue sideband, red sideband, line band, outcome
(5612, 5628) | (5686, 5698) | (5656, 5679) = -4.00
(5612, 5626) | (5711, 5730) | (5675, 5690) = -1.64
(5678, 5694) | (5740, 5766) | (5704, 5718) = -0.99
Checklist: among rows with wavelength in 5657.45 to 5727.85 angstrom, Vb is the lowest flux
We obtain 6.31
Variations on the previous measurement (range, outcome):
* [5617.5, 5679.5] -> 6.539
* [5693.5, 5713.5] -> 7.363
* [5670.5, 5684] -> 8.812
